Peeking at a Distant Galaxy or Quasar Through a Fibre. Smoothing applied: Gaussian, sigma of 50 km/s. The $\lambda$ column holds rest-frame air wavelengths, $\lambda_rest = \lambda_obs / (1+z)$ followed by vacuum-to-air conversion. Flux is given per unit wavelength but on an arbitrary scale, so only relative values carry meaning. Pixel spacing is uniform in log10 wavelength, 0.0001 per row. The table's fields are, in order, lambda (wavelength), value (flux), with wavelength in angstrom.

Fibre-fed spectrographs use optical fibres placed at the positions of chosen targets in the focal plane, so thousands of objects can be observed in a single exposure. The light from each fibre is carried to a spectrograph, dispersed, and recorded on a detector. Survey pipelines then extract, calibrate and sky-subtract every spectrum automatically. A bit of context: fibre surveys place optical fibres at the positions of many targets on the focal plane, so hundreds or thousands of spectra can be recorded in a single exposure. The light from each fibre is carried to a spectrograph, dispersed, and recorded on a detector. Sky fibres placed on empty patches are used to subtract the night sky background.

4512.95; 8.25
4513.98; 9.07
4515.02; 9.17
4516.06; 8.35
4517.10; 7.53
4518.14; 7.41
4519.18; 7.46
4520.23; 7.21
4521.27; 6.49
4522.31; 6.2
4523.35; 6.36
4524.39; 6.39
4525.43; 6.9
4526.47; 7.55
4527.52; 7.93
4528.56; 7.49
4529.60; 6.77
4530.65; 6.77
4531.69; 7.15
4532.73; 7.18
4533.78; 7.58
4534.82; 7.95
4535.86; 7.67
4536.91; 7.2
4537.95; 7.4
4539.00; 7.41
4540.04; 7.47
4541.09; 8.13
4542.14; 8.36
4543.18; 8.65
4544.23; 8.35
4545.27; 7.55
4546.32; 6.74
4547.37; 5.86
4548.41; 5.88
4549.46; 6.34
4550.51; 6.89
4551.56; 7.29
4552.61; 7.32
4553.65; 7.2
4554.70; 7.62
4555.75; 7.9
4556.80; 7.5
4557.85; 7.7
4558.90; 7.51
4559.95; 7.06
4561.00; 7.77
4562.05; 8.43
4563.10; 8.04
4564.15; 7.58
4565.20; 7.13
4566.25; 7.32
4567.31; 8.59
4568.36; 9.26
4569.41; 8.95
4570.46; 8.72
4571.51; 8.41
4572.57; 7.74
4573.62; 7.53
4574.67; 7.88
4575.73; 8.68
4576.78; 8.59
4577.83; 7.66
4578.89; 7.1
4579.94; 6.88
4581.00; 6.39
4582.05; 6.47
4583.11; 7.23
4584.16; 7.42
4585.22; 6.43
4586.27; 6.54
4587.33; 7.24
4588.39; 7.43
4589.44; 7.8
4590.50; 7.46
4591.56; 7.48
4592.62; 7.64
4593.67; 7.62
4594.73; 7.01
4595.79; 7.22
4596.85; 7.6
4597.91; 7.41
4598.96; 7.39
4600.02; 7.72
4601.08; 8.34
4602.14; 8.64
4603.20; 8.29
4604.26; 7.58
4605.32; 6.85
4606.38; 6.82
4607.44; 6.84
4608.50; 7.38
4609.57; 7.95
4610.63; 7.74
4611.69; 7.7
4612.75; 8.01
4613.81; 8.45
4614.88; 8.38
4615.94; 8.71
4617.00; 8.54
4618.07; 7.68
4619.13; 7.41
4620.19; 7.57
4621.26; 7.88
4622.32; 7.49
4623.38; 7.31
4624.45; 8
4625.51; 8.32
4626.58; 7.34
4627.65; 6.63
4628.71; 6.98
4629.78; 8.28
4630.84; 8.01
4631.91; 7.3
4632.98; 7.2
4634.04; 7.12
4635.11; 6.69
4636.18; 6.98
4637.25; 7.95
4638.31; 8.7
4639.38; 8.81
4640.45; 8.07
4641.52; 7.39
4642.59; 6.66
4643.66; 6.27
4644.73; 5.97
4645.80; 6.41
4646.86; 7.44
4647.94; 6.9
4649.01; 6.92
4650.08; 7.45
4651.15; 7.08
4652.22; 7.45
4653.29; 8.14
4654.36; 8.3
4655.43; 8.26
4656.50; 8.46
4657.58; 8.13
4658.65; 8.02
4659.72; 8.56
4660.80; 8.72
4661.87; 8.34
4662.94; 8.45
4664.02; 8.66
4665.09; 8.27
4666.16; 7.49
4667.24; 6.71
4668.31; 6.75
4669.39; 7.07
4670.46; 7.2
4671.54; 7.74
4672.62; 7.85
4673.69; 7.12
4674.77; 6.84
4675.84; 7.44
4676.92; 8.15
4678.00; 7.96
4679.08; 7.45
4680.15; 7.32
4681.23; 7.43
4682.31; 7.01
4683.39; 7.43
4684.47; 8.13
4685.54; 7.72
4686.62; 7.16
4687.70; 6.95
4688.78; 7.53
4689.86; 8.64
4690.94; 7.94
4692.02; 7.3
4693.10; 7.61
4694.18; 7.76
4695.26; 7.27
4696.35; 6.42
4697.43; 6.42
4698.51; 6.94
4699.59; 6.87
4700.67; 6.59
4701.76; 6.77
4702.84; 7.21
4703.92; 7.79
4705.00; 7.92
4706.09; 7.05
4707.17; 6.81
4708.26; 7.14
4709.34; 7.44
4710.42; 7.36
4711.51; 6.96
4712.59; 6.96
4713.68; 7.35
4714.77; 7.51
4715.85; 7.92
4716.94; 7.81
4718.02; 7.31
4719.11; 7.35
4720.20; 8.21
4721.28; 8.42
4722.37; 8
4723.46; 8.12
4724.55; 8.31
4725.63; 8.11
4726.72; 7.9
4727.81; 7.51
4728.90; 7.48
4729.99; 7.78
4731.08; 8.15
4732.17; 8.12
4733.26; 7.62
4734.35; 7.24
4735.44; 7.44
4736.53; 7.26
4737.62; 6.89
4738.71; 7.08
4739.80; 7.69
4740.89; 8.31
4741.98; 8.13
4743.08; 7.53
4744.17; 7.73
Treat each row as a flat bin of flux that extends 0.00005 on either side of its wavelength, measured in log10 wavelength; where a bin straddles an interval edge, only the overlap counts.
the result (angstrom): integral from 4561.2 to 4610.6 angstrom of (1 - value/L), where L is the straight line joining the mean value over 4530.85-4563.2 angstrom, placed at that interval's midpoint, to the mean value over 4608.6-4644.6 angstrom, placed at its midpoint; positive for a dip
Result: -0.5 angstrom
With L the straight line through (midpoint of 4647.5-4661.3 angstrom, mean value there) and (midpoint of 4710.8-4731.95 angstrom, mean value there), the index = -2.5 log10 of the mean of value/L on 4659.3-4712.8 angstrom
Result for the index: 0.05 mag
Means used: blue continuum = 7.88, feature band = 7.45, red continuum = 7.75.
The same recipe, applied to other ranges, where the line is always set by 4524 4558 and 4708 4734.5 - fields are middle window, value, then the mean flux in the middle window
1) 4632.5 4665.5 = -0.02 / 7.67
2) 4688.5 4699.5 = 0.04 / 7.36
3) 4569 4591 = -0.02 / 7.54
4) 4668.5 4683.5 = 0.03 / 7.41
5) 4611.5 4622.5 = -0.07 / 8.01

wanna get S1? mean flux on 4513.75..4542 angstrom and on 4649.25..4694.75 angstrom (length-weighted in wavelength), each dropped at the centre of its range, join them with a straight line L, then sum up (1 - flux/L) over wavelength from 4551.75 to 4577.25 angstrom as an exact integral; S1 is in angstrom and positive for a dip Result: -1.5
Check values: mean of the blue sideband 7.41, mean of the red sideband 7.71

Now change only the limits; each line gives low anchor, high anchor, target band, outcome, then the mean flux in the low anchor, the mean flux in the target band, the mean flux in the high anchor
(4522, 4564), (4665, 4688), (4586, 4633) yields -1.66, 7.35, 7.64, 7.41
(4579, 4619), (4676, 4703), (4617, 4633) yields -0.28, 7.52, 7.6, 7.36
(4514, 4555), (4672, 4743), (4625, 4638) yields 0.01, 7.33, 7.42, 7.5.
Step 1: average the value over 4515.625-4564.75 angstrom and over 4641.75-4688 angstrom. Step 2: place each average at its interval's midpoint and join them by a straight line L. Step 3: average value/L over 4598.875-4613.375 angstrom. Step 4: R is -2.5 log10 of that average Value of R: -0.03 mag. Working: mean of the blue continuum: 7.35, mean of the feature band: 7.67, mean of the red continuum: 7.53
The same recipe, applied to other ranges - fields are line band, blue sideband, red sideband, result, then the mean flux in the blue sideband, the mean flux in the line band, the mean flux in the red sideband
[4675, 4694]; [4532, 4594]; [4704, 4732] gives 0.004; 7.54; 7.59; 7.64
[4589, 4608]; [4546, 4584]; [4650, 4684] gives 0.009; 7.54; 7.54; 7.73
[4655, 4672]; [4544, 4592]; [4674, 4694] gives -0.053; 7.49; 7.92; 7.56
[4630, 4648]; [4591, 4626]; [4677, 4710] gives 0.040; 7.73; 7.31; 7.34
